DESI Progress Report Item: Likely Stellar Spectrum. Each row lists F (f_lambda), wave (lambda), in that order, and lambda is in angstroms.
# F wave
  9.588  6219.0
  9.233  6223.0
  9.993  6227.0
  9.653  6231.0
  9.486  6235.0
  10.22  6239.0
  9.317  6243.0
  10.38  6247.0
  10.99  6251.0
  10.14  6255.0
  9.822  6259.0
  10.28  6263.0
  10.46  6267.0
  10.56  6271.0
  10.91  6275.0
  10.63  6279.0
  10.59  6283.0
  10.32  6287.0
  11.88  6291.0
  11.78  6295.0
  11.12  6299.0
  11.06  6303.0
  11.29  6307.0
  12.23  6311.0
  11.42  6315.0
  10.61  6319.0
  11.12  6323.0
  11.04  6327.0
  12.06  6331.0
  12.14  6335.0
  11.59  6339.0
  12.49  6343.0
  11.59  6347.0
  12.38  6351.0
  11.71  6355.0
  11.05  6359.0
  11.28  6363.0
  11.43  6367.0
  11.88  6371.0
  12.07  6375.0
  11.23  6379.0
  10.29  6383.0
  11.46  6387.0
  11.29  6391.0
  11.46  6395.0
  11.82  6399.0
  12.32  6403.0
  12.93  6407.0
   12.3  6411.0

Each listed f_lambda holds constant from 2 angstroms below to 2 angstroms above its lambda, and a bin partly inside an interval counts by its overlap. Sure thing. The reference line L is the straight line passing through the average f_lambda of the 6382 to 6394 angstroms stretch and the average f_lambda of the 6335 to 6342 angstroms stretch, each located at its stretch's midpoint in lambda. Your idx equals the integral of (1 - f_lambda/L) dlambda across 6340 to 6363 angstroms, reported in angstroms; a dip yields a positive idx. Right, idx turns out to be -0.2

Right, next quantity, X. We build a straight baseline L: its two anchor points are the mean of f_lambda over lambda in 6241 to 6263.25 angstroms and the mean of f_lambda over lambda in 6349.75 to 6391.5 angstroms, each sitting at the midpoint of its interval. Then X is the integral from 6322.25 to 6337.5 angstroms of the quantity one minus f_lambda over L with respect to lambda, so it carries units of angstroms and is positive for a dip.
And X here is -0.9 angstroms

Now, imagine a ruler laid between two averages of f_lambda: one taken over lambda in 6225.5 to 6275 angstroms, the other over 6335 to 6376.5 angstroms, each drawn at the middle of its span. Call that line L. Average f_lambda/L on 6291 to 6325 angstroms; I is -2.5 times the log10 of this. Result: -0.03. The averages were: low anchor 10.1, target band 11.4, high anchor 11.8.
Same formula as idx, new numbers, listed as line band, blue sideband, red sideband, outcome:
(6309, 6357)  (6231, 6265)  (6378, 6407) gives -3.43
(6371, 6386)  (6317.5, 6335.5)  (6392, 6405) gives 0.49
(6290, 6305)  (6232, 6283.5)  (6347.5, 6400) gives -1.05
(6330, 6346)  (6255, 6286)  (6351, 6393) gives -1.37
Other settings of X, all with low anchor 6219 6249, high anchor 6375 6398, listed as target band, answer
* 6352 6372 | -0.9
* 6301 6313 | -1.2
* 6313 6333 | -1.2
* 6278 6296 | -1.3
